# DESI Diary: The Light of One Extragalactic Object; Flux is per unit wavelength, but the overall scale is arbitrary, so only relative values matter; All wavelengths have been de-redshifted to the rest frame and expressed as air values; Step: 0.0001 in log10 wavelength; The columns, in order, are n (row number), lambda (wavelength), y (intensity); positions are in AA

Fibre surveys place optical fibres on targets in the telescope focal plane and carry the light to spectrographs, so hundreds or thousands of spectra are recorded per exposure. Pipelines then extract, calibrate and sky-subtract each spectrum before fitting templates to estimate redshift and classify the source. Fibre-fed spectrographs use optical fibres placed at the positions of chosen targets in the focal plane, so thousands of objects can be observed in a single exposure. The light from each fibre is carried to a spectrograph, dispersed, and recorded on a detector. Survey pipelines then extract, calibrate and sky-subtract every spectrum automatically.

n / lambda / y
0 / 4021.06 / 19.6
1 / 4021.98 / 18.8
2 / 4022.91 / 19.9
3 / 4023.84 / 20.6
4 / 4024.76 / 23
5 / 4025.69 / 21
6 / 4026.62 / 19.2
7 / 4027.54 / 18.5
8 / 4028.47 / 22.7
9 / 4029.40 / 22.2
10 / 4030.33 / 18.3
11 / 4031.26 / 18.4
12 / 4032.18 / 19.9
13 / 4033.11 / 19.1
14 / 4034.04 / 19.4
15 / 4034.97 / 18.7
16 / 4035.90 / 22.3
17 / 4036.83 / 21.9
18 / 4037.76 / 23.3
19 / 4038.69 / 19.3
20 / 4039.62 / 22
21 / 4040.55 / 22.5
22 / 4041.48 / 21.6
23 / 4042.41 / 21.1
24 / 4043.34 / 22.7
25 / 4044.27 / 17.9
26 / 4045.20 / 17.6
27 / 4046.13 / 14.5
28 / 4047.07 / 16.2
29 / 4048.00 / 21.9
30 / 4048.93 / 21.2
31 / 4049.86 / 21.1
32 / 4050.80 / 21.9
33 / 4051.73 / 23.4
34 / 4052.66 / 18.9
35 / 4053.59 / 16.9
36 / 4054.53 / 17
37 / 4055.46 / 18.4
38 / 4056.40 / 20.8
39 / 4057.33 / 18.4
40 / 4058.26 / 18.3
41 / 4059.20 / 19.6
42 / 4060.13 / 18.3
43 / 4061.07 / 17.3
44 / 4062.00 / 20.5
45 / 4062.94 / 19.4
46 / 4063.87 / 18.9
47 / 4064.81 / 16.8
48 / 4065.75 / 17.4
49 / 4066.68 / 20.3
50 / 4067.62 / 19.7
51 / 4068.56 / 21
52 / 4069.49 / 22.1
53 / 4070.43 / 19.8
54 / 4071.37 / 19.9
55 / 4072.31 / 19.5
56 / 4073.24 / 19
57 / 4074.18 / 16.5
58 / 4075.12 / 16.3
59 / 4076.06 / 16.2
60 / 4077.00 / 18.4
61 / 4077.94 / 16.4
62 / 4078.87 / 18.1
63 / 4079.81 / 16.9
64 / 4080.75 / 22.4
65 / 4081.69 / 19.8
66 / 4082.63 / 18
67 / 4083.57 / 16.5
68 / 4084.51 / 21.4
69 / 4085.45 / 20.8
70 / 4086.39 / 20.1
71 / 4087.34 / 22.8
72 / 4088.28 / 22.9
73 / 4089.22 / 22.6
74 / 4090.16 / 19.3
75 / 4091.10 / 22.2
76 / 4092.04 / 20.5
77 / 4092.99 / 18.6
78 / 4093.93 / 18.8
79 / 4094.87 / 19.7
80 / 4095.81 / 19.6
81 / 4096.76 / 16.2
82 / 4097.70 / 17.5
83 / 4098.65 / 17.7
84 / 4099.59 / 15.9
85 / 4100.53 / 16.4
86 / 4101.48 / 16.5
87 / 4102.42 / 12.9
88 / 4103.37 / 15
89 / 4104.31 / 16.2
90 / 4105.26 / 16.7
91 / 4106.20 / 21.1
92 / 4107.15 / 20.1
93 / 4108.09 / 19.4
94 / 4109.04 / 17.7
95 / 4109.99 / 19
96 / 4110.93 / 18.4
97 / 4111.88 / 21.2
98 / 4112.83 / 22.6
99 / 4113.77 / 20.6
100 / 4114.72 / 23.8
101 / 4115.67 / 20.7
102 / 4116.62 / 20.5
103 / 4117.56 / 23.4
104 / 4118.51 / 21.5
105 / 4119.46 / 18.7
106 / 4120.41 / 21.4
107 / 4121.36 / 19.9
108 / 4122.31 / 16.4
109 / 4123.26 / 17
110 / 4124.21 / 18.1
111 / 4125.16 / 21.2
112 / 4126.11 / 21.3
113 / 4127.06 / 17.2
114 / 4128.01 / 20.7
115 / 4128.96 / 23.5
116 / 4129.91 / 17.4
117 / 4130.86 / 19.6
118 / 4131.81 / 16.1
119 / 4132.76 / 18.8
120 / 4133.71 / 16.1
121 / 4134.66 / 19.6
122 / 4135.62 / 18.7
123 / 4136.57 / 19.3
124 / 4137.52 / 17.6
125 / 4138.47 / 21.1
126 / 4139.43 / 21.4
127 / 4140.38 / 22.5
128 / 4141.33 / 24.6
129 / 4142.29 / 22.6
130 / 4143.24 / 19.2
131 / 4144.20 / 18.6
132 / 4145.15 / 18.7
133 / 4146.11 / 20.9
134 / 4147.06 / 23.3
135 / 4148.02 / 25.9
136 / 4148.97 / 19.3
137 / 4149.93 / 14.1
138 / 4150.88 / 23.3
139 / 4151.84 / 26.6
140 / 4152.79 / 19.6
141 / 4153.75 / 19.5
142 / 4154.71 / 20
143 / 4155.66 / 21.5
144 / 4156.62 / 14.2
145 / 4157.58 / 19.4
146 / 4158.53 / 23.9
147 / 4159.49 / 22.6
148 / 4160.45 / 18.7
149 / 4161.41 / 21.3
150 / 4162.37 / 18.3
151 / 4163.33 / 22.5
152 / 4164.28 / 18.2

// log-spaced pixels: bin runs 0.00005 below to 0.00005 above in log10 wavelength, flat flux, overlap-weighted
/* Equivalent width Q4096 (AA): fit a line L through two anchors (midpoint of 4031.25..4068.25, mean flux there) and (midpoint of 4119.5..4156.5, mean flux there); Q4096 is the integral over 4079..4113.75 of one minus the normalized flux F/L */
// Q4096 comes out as 1.46 AA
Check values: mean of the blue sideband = 19.6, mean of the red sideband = 20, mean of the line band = 19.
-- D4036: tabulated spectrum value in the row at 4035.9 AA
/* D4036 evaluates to 22.3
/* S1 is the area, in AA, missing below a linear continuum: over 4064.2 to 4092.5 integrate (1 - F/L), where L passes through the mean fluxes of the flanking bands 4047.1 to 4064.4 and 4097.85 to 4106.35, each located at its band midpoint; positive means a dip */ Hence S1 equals -2.4 AA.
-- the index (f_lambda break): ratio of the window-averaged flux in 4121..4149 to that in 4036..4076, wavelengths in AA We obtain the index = 1.0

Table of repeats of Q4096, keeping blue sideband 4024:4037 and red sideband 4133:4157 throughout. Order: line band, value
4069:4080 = 1.1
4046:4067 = 1.3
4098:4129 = 1.9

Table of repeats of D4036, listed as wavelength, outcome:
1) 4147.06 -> 23.3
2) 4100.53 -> 16.4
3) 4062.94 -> 19.4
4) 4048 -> 21.9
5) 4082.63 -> 18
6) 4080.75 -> 22.4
